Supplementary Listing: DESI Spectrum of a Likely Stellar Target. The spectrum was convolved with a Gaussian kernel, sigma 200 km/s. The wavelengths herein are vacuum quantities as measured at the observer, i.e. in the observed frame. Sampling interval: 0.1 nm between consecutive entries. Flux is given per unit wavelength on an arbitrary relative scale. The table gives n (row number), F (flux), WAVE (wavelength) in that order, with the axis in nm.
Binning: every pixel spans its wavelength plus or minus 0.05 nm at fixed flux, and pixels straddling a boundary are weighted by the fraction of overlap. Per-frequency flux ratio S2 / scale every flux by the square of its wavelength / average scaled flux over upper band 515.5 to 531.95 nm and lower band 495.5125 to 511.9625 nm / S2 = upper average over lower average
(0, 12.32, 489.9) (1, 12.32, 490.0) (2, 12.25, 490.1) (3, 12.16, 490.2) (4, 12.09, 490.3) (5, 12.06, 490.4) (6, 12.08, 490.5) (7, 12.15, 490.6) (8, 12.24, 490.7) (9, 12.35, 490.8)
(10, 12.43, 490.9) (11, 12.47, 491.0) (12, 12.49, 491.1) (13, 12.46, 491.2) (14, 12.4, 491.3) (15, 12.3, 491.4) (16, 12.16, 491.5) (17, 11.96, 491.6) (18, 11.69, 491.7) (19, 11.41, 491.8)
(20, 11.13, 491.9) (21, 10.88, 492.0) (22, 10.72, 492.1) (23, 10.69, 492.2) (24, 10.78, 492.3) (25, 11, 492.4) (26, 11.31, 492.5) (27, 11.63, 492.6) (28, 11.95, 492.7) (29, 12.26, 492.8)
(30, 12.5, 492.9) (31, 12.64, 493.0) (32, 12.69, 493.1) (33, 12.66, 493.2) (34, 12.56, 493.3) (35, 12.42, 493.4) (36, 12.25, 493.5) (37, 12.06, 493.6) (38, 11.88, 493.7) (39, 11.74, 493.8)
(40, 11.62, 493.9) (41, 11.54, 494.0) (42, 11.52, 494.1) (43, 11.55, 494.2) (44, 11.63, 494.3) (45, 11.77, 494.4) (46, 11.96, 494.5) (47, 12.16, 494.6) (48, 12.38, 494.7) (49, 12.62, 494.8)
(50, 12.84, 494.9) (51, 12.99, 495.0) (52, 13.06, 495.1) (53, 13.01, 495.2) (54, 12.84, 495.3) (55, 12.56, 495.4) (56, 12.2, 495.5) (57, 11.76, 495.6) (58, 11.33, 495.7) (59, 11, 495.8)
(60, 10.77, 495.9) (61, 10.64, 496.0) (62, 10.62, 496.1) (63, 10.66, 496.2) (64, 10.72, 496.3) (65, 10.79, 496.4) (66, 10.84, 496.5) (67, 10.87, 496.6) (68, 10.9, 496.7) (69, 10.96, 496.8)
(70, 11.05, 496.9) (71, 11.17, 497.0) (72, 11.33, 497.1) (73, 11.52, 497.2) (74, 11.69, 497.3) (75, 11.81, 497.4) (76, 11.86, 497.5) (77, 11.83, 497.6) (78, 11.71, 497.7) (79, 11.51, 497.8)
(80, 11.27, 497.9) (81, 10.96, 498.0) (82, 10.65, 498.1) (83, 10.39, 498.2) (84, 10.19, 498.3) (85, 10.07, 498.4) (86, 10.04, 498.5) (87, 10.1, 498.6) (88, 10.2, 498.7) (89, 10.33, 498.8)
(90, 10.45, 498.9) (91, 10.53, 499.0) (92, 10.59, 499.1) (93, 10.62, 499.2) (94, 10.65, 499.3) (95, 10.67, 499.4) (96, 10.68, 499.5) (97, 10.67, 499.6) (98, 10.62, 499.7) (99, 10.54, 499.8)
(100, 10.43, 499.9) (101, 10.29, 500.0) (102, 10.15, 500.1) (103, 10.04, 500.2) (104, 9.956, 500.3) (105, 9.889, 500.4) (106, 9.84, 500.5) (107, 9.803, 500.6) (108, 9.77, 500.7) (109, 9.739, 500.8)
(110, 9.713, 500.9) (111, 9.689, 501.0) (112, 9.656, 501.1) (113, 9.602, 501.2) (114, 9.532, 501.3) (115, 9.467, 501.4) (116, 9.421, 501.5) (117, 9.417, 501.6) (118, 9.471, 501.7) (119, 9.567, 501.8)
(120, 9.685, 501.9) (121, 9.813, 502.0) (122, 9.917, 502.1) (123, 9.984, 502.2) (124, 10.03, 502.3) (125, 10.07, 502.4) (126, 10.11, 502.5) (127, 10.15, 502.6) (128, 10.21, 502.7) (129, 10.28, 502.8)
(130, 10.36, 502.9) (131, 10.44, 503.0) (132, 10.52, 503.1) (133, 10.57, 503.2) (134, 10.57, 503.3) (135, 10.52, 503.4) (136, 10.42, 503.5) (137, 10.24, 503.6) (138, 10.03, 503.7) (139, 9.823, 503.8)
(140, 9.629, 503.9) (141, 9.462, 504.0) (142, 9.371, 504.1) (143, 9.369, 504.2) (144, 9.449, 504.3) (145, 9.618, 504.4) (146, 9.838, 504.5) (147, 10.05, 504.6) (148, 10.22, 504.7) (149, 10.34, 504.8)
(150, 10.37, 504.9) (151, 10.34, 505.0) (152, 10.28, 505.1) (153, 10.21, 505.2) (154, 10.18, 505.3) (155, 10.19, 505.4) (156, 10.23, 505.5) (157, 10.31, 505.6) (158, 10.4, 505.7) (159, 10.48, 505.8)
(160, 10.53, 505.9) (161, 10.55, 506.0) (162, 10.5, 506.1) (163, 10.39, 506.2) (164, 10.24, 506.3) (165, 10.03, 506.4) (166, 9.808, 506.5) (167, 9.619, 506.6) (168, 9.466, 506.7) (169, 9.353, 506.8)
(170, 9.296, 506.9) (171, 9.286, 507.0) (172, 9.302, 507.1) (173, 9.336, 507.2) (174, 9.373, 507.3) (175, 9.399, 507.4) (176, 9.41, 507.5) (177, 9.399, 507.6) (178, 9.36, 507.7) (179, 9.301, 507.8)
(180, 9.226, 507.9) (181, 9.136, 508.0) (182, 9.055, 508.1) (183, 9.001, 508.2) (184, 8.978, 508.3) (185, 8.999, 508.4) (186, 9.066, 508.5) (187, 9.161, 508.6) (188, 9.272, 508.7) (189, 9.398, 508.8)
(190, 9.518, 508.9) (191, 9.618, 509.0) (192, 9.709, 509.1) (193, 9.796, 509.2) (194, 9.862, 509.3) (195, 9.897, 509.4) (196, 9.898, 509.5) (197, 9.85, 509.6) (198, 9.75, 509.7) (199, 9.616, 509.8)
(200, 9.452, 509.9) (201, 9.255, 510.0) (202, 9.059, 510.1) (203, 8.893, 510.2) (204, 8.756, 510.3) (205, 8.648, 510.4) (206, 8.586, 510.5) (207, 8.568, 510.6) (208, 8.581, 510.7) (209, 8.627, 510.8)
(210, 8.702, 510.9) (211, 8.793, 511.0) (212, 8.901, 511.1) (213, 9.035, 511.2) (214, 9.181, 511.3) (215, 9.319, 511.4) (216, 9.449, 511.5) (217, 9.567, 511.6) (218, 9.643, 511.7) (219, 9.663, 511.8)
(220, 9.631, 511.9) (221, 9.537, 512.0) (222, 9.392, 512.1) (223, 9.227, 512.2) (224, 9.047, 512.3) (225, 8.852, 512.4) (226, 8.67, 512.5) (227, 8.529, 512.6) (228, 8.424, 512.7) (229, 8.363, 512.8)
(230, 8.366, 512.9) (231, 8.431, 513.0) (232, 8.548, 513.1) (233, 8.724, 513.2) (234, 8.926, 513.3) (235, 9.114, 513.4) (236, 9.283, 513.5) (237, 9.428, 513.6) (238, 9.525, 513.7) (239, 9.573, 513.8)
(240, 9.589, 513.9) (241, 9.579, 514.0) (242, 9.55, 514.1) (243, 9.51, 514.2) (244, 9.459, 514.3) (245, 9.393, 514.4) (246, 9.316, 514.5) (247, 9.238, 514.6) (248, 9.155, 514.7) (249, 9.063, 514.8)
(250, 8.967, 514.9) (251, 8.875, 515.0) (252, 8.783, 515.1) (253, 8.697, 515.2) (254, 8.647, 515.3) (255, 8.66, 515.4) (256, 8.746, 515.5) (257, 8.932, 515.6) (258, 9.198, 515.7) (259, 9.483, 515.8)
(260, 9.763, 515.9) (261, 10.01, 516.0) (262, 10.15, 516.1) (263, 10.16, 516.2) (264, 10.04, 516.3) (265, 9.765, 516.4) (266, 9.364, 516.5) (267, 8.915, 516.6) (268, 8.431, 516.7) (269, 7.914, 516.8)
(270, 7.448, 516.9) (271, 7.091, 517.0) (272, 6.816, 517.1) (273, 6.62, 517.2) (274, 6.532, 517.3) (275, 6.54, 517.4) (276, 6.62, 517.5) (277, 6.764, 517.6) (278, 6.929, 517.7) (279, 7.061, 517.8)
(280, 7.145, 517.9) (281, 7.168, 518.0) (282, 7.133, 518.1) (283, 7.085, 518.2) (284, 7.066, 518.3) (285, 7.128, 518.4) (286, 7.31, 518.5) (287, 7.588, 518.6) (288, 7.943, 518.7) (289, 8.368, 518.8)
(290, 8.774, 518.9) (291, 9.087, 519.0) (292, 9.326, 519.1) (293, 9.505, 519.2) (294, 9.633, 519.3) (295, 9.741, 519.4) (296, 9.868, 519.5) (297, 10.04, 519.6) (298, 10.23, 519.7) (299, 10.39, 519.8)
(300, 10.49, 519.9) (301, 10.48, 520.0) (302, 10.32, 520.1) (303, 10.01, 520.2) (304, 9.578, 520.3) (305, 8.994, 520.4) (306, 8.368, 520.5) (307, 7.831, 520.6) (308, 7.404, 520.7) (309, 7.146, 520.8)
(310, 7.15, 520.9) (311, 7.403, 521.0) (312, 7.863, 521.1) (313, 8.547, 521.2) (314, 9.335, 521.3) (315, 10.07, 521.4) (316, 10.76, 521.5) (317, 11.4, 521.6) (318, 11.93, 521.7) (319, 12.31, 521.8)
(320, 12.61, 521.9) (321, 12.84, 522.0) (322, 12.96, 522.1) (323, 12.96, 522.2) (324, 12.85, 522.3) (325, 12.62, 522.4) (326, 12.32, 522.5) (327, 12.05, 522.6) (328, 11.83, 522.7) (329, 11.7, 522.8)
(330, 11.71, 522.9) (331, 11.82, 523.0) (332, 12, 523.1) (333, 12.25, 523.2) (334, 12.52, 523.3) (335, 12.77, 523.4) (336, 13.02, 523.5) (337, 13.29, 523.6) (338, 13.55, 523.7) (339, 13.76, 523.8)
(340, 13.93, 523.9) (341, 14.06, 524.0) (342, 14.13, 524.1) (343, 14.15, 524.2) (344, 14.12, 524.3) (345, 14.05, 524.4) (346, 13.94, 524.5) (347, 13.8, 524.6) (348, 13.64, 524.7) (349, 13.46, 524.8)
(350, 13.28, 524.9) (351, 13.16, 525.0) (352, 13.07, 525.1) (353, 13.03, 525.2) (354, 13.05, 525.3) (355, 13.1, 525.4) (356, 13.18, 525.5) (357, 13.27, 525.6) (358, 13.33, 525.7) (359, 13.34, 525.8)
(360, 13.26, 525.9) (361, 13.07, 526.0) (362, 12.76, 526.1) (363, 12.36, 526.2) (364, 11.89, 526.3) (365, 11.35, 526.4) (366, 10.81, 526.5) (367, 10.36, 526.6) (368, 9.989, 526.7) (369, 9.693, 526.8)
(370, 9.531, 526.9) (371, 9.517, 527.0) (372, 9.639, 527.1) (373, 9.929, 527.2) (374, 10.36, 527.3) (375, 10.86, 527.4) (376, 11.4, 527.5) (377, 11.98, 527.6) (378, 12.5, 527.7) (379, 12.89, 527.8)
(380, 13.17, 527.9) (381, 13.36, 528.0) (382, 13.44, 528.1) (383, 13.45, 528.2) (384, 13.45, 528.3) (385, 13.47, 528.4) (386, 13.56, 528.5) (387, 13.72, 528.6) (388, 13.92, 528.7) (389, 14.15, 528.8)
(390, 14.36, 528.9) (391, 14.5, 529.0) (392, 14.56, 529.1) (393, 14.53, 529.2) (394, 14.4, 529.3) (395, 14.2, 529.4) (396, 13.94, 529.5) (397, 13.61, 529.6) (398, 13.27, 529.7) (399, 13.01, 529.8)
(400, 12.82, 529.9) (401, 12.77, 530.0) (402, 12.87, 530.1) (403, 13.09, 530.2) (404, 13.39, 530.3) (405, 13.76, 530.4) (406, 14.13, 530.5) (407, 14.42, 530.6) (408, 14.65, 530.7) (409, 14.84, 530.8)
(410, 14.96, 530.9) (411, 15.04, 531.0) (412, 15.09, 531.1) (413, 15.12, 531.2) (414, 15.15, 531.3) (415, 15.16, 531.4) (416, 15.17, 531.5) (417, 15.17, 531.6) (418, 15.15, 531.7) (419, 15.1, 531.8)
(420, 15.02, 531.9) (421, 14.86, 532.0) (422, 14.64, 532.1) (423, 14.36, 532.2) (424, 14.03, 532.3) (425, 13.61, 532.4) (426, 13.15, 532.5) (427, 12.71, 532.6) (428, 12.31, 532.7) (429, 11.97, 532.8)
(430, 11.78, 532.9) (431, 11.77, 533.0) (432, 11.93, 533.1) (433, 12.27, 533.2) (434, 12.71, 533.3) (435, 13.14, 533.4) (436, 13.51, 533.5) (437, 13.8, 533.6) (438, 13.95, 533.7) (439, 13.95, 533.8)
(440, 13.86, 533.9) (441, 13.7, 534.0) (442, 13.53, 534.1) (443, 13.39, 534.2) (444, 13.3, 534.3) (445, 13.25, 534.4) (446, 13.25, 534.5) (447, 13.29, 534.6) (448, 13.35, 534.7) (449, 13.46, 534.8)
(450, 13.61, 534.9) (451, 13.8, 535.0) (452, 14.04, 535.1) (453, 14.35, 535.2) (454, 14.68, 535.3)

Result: 1.2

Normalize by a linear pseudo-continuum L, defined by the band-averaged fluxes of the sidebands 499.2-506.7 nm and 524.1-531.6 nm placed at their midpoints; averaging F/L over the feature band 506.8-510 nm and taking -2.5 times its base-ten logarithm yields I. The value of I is 0.14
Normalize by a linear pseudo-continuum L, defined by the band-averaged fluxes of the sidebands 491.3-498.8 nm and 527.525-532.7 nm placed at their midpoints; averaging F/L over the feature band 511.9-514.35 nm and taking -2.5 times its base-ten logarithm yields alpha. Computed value 0.372 mag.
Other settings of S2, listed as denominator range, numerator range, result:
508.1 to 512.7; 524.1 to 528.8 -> 1.45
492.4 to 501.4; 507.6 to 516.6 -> 0.88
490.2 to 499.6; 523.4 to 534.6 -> 1.31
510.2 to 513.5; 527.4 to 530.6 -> 1.61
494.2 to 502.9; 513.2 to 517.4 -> 0.89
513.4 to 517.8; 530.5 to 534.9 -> 1.69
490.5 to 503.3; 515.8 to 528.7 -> 1.07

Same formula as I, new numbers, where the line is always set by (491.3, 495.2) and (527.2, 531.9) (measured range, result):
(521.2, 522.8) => 0.14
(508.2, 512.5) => 0.35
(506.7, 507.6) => 0.33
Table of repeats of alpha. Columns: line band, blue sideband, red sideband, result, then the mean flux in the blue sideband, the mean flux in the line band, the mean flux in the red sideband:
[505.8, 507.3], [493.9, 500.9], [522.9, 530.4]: 0.181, 11.1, 9.84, 12.9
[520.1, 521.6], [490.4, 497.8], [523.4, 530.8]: 0.409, 11.8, 8.75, 13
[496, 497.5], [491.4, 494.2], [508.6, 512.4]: 0.013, 11.8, 11.1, 9.28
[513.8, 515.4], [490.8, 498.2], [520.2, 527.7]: 0.265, 11.7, 9.18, 11.7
